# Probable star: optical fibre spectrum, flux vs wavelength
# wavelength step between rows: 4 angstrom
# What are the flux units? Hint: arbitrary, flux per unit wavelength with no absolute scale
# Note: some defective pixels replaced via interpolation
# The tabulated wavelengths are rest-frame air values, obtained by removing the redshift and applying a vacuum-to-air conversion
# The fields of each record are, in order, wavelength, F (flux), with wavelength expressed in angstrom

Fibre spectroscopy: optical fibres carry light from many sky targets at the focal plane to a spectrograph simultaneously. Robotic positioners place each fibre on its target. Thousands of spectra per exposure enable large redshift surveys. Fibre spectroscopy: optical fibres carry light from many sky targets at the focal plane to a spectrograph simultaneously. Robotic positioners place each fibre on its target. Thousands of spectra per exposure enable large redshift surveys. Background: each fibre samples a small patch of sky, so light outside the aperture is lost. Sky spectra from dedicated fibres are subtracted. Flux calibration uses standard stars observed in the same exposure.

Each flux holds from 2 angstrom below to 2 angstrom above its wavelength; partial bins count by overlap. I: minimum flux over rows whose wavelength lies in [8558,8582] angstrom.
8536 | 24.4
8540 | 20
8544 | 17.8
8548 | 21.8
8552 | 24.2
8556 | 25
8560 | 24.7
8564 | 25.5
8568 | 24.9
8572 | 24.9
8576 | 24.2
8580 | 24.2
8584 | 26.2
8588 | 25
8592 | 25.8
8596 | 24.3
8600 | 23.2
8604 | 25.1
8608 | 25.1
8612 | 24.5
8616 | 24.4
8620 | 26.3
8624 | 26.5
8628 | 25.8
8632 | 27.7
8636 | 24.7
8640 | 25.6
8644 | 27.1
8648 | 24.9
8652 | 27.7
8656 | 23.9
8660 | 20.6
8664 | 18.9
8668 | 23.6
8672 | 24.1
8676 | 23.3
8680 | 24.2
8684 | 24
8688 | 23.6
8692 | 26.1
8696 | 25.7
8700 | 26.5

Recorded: 24.2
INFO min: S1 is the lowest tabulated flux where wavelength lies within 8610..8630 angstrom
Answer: 24.4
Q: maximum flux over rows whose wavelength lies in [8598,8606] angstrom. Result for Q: 25.1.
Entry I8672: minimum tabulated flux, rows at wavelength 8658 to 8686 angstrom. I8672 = 18.9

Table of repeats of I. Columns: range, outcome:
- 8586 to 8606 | 23.2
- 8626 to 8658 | 23.9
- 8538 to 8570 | 17.8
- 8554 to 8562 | 24.7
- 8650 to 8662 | 20.6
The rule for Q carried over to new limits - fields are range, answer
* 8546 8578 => 25.5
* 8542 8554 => 24.2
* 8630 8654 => 27.7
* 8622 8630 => 26.5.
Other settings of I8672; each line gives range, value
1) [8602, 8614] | 24.5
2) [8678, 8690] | 23.6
